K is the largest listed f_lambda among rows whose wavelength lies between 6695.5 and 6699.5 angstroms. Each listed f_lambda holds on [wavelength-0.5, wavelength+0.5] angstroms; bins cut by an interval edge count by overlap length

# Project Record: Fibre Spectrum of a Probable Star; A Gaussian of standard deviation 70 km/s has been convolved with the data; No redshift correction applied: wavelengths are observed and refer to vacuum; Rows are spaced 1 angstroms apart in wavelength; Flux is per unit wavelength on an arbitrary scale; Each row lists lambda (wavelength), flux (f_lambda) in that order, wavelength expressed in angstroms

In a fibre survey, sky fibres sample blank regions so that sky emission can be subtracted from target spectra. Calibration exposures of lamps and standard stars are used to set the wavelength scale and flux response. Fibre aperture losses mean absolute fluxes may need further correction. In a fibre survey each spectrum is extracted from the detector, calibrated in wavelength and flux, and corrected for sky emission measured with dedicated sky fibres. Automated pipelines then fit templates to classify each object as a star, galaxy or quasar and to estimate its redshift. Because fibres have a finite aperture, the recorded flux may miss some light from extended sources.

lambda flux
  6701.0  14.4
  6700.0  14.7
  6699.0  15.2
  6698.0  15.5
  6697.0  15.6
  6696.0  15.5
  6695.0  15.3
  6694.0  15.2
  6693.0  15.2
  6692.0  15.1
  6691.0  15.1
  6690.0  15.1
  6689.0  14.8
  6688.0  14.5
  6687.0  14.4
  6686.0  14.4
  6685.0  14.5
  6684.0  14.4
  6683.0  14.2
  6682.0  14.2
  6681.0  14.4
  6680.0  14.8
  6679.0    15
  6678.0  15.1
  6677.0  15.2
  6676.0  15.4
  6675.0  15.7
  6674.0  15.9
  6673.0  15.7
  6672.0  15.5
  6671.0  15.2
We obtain 15.6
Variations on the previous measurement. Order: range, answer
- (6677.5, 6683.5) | 15.1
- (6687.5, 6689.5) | 14.8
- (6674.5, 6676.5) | 15.7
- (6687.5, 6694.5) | 15.2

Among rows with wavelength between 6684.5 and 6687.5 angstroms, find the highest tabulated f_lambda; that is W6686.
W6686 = 14.5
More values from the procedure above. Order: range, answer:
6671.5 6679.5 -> 15.9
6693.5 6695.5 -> 15.3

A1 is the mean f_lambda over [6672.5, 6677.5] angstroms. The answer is 15.6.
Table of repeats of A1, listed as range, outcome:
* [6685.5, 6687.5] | 14.4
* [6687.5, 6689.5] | 14.7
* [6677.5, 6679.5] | 15.1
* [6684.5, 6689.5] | 14.5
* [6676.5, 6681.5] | 14.9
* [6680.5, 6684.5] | 14.3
